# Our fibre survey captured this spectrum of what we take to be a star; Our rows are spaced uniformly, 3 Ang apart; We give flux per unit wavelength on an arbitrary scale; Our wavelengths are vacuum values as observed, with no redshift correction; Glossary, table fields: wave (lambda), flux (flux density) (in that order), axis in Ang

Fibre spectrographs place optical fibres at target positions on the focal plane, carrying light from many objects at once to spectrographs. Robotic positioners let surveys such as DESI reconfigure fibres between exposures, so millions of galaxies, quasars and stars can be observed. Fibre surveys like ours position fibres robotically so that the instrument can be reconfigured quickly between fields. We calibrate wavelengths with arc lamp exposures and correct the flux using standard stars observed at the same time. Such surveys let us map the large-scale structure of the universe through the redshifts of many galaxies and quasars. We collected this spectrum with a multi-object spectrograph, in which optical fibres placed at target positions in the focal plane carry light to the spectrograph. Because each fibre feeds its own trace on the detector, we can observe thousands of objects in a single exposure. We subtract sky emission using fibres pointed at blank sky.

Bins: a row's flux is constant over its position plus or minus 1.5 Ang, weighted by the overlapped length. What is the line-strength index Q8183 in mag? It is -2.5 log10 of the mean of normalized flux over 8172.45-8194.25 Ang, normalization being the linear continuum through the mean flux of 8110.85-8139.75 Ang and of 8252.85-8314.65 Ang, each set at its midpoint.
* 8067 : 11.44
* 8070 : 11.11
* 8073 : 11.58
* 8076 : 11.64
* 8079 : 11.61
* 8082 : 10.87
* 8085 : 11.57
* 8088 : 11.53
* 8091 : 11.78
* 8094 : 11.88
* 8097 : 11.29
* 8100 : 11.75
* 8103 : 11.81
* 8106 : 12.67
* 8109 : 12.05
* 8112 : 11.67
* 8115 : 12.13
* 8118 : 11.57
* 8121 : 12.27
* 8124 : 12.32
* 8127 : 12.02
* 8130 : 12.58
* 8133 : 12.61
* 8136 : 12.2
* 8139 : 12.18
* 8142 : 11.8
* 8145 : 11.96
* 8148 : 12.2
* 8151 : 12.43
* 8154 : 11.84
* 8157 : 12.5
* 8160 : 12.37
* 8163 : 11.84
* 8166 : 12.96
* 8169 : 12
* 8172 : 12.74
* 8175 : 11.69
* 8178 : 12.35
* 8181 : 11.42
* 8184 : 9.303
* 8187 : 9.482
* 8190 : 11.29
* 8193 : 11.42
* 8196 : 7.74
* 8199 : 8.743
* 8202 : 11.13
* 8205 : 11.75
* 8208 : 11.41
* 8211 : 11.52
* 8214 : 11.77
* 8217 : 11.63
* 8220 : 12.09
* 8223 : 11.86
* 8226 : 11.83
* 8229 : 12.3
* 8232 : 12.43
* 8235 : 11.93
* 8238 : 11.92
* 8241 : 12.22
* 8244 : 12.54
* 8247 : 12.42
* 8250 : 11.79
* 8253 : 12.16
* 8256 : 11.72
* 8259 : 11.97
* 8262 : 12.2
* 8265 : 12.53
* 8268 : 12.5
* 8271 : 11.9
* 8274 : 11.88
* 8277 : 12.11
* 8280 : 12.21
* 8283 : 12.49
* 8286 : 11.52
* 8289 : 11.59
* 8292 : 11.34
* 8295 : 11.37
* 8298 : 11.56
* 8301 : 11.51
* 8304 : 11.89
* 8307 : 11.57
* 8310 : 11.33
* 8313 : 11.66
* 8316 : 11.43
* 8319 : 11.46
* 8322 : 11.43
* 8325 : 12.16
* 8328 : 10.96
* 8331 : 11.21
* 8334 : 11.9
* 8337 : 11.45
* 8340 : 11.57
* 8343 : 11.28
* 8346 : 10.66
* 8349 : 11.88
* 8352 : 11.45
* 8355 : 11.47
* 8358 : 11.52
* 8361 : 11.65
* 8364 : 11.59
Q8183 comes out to 0.092 mag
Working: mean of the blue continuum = 12.2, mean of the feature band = 11.1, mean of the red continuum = 11.8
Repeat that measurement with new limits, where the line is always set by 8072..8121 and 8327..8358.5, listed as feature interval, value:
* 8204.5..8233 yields -0.027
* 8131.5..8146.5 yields -0.043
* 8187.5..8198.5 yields 0.165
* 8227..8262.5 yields -0.055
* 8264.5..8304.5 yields -0.036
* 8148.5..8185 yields -0.033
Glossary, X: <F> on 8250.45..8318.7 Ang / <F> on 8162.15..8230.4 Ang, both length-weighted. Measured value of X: 1.05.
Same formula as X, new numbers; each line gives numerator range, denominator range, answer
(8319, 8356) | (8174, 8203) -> 1.10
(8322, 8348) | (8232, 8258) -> 0.94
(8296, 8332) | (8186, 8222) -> 1.06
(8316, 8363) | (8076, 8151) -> 0.96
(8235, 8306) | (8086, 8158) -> 0.99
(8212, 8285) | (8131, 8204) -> 1.05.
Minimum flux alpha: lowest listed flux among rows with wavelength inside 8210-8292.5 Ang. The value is 11.34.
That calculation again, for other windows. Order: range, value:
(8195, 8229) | 7.74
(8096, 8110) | 11.29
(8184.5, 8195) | 9.482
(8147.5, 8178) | 11.69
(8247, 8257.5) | 11.72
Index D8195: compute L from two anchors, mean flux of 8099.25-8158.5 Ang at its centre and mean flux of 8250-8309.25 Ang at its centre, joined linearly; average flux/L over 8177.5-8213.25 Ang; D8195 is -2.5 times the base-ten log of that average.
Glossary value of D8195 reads 0.14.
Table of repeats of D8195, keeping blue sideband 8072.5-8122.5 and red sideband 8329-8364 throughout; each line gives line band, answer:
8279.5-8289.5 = -0.04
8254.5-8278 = -0.05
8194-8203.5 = 0.24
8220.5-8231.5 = -0.04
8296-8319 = 0.00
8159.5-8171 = -0.06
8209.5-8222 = -0.01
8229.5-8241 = -0.05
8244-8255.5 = -0.05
